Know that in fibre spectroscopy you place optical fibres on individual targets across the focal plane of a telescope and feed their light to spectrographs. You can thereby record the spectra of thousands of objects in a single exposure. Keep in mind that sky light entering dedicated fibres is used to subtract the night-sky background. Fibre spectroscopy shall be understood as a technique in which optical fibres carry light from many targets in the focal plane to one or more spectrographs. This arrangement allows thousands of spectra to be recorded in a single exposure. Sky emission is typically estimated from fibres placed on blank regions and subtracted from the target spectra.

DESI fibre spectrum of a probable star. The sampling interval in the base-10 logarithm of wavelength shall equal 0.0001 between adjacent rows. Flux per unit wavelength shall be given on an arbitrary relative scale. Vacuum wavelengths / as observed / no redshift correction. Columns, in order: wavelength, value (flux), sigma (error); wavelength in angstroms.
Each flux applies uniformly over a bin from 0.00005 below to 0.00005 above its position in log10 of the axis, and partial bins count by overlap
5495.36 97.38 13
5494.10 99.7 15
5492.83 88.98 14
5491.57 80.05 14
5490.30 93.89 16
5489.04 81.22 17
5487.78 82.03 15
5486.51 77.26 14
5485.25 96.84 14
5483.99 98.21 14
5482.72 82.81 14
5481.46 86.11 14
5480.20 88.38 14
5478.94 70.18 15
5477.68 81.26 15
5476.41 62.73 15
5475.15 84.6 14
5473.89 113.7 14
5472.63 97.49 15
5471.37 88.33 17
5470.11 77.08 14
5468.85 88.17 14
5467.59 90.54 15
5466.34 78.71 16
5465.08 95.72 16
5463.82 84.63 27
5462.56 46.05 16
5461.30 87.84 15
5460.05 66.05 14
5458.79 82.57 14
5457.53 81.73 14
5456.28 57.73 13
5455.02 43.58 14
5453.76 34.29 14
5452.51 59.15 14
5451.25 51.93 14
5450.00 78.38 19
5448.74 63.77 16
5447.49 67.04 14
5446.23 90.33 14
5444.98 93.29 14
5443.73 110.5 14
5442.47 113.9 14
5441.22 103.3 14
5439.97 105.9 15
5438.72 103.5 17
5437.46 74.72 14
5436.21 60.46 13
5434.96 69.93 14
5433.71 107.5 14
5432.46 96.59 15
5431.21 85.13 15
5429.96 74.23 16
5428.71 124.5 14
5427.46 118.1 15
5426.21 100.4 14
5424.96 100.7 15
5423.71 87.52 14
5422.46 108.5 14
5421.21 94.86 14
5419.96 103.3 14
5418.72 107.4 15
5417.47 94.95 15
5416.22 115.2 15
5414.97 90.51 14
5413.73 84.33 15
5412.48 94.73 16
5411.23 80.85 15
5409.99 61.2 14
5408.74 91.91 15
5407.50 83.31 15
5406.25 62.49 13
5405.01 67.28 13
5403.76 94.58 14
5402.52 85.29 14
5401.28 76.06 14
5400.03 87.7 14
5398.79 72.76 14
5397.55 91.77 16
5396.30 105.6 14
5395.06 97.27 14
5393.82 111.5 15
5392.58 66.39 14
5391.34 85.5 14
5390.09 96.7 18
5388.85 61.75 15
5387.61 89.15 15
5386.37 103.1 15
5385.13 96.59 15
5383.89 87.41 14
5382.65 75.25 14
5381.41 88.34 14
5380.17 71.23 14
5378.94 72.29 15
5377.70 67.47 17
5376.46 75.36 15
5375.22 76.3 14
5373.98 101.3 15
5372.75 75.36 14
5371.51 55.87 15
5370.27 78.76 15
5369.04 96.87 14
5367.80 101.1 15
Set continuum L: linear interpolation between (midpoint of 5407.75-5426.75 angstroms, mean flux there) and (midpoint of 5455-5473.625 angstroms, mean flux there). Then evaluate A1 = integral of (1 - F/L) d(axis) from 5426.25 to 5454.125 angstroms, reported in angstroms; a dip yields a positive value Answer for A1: 0.3 angstroms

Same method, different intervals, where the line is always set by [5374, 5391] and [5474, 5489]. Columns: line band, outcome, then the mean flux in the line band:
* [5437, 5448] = -1.8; 96.4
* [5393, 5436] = -4.6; 91.6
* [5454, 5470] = 1.8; 74.3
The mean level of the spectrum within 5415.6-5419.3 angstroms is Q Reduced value 106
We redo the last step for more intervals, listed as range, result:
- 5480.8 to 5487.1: 88.4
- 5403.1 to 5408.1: 76.9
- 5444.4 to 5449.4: 78.4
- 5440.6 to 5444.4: 109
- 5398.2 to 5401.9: 78.9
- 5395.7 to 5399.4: 89.9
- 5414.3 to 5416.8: 102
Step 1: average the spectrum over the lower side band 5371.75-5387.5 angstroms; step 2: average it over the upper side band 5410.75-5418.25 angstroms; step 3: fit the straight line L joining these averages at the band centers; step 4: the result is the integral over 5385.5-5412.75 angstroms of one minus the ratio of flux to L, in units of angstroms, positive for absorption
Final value 1.1 angstroms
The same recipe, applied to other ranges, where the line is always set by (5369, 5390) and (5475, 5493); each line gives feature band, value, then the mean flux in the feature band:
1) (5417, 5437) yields -3.4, 95.7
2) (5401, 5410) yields 0.3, 79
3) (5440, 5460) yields 1.6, 76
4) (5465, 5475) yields -0.9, 90.7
